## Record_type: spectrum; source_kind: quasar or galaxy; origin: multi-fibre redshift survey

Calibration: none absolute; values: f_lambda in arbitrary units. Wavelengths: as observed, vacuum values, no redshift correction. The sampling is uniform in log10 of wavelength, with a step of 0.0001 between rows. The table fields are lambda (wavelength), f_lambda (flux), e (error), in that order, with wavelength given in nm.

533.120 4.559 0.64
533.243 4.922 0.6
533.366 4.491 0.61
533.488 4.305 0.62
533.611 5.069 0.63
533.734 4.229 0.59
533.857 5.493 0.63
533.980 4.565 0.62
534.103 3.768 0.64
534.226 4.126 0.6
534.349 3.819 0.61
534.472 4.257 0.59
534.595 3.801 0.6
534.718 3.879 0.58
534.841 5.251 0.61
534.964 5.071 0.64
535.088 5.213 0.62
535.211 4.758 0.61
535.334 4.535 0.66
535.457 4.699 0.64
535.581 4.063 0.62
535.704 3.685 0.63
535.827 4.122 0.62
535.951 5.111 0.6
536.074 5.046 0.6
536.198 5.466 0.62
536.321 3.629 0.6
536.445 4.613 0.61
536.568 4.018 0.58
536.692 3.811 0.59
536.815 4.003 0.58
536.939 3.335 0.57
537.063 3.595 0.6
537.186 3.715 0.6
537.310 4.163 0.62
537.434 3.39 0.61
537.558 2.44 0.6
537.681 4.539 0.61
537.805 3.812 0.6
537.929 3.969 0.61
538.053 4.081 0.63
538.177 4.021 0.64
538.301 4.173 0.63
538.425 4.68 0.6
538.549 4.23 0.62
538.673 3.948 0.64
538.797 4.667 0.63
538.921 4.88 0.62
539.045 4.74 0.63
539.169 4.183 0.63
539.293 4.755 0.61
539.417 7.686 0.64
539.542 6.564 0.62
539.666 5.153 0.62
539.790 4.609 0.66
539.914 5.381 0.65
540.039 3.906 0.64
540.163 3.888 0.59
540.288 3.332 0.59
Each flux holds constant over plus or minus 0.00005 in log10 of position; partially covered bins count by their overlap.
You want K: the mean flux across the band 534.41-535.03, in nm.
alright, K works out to 4.45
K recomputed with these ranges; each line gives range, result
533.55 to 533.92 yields 4.93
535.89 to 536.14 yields 5.08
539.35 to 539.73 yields 6.43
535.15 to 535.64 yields 4.51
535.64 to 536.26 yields 4.69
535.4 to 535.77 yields 4.14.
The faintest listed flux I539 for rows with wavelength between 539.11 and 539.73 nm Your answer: 4.183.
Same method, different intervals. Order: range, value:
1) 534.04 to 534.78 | 3.768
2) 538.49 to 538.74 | 3.948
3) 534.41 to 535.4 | 3.801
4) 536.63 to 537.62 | 2.44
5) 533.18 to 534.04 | 4.229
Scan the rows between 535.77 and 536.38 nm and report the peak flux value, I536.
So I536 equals 5.466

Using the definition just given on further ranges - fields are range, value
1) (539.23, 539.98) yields 7.686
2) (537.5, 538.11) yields 4.539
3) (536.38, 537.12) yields 4.613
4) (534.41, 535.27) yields 5.251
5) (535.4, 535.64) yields 4.699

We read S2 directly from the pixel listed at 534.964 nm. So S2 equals 5.071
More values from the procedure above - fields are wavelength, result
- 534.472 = 4.257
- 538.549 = 4.23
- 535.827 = 4.122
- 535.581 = 4.063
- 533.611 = 5.069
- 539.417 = 7.686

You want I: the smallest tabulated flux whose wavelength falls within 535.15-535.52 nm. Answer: 4.535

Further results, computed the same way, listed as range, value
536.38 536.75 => 3.811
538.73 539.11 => 4.667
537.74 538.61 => 3.812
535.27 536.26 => 3.685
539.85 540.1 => 3.906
